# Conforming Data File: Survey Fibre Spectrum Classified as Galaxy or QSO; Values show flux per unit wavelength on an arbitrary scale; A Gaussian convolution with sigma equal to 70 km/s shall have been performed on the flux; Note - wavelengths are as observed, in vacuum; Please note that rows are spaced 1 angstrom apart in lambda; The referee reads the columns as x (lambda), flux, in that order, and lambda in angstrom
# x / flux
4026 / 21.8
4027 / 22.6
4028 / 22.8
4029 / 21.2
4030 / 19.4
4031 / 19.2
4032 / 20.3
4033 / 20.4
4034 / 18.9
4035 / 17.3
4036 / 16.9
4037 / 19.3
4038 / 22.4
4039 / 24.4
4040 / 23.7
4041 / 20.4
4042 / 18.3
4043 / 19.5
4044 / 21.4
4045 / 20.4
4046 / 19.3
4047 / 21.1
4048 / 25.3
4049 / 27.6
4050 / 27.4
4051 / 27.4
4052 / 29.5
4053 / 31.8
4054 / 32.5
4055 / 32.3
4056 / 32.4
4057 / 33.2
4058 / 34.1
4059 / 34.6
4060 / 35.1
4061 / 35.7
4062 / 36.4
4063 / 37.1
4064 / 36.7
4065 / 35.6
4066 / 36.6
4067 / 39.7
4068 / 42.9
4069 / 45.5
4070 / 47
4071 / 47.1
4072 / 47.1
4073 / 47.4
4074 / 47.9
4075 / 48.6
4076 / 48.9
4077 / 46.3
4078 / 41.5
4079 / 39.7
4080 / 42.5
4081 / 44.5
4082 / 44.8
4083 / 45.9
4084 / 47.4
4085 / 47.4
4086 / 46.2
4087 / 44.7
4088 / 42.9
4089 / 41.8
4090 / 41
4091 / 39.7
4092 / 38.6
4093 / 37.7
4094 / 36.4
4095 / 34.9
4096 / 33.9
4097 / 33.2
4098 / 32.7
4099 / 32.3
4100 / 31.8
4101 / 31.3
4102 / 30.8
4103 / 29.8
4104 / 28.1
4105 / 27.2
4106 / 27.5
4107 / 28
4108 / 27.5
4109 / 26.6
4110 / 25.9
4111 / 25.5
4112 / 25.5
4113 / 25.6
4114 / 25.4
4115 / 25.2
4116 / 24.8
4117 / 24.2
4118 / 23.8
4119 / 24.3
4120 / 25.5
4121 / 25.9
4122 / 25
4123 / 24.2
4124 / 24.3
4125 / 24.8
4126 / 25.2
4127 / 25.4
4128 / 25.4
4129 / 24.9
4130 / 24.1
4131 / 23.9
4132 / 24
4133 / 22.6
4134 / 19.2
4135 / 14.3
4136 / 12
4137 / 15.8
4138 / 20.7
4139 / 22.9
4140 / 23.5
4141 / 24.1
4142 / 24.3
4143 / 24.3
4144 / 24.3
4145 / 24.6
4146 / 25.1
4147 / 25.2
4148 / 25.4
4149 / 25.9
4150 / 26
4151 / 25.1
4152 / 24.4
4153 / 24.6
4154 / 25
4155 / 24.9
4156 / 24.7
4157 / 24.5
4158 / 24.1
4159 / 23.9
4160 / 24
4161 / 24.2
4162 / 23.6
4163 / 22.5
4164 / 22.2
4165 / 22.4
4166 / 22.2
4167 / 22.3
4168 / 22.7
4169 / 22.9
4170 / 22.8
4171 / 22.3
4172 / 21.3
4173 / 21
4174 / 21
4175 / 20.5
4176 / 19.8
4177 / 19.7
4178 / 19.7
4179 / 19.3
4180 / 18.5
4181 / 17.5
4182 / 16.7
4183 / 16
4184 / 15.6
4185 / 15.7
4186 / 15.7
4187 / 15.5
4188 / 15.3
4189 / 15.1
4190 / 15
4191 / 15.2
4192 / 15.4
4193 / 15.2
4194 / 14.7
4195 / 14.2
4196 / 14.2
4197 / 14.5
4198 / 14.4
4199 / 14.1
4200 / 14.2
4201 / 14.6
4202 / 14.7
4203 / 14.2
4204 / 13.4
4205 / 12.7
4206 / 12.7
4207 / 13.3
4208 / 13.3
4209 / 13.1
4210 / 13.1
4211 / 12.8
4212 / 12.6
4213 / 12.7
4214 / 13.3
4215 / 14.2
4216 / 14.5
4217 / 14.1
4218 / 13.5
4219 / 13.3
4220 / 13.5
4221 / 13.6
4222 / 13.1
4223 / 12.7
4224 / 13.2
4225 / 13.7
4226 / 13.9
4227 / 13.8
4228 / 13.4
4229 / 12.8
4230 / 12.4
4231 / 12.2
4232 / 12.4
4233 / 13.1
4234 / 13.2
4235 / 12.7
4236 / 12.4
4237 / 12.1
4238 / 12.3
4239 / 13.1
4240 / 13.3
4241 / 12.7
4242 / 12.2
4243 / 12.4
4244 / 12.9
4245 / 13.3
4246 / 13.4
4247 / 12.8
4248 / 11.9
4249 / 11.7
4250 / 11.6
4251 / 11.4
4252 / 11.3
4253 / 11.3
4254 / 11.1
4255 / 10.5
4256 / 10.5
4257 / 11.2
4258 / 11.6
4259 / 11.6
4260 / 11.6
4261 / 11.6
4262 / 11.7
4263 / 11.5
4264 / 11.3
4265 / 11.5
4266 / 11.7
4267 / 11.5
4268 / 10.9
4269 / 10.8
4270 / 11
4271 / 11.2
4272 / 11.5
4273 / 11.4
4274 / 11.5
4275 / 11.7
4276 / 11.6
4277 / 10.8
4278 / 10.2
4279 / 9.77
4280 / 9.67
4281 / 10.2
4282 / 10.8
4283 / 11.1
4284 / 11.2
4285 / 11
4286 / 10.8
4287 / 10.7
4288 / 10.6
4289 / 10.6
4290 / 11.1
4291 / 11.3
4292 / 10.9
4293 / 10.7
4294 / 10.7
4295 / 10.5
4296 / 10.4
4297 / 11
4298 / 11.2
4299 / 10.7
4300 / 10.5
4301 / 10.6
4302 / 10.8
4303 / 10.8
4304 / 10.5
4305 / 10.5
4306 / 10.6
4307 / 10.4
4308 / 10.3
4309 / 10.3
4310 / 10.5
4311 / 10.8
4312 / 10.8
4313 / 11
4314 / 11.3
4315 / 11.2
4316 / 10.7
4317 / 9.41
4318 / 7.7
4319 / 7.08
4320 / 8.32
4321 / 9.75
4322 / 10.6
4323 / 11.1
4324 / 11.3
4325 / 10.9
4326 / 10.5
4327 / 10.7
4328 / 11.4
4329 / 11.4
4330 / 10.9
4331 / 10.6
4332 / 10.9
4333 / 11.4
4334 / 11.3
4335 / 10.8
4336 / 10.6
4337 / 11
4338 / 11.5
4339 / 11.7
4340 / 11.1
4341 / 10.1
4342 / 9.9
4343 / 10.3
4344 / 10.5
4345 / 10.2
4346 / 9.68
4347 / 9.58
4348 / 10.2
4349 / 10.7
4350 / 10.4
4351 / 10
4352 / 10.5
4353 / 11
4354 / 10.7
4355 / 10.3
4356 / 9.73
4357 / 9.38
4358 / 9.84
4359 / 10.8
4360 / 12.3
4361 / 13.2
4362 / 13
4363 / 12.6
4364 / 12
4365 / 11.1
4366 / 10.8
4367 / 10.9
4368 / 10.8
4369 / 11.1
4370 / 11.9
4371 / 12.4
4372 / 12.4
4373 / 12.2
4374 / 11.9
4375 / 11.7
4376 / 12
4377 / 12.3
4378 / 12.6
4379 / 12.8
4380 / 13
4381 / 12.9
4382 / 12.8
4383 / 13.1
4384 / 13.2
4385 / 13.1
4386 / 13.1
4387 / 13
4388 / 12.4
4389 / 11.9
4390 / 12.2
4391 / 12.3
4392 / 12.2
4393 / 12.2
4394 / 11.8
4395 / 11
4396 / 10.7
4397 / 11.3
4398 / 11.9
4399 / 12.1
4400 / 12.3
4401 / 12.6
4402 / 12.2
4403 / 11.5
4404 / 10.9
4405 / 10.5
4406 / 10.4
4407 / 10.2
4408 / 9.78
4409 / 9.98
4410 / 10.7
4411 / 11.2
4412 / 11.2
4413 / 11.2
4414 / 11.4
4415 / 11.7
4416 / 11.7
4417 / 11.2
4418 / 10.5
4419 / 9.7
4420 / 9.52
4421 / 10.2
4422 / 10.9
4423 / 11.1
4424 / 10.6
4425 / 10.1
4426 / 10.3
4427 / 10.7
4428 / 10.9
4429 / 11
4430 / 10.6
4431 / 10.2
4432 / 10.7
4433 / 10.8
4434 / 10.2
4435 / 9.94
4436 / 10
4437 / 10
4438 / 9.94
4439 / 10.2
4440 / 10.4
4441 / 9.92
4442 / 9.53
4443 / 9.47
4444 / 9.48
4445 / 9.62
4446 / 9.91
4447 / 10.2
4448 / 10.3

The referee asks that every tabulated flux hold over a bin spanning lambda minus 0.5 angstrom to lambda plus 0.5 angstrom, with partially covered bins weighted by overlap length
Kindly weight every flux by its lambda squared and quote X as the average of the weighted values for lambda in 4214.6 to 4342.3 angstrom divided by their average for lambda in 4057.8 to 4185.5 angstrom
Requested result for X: 0.4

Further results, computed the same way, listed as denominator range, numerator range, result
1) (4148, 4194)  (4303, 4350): 0.55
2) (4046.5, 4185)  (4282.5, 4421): 0.43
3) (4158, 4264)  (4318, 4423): 0.80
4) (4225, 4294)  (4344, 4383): 1.02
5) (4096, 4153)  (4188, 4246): 0.56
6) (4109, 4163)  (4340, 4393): 0.54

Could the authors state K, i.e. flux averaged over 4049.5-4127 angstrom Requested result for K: 34.7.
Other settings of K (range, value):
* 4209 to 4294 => 12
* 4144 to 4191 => 21.4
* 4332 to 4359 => 10.5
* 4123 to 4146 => 22.6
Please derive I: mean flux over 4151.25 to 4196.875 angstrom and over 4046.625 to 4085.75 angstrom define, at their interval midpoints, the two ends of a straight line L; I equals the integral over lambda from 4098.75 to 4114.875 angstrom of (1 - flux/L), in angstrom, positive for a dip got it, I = 1.9 angstrom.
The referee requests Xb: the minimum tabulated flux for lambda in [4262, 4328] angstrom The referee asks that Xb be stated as 7.08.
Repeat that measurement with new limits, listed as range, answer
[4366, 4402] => 10.7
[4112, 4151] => 12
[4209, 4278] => 10.2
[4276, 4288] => 9.67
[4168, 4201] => 14.1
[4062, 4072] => 35.6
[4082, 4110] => 25.9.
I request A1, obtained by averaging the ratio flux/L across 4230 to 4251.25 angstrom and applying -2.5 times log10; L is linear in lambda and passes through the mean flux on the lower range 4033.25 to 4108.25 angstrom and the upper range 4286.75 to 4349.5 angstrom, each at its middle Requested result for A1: 0.39 mag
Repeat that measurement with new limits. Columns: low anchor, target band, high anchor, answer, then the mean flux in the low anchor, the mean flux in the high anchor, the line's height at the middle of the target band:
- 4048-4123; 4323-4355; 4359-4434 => 0.43 mag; 35.1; 11.5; 15.9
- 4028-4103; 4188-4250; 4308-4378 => 0.49 mag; 33.6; 10.8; 21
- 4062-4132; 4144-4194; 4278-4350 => 0.26 mag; 34.5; 10.6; 26.5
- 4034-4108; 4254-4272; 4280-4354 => 0.36 mag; 34.3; 10.6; 15.8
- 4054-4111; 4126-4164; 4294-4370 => 0.31 mag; 37.9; 10.7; 31.1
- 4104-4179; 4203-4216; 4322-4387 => 0.43 mag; 23.6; 11.3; 19.7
